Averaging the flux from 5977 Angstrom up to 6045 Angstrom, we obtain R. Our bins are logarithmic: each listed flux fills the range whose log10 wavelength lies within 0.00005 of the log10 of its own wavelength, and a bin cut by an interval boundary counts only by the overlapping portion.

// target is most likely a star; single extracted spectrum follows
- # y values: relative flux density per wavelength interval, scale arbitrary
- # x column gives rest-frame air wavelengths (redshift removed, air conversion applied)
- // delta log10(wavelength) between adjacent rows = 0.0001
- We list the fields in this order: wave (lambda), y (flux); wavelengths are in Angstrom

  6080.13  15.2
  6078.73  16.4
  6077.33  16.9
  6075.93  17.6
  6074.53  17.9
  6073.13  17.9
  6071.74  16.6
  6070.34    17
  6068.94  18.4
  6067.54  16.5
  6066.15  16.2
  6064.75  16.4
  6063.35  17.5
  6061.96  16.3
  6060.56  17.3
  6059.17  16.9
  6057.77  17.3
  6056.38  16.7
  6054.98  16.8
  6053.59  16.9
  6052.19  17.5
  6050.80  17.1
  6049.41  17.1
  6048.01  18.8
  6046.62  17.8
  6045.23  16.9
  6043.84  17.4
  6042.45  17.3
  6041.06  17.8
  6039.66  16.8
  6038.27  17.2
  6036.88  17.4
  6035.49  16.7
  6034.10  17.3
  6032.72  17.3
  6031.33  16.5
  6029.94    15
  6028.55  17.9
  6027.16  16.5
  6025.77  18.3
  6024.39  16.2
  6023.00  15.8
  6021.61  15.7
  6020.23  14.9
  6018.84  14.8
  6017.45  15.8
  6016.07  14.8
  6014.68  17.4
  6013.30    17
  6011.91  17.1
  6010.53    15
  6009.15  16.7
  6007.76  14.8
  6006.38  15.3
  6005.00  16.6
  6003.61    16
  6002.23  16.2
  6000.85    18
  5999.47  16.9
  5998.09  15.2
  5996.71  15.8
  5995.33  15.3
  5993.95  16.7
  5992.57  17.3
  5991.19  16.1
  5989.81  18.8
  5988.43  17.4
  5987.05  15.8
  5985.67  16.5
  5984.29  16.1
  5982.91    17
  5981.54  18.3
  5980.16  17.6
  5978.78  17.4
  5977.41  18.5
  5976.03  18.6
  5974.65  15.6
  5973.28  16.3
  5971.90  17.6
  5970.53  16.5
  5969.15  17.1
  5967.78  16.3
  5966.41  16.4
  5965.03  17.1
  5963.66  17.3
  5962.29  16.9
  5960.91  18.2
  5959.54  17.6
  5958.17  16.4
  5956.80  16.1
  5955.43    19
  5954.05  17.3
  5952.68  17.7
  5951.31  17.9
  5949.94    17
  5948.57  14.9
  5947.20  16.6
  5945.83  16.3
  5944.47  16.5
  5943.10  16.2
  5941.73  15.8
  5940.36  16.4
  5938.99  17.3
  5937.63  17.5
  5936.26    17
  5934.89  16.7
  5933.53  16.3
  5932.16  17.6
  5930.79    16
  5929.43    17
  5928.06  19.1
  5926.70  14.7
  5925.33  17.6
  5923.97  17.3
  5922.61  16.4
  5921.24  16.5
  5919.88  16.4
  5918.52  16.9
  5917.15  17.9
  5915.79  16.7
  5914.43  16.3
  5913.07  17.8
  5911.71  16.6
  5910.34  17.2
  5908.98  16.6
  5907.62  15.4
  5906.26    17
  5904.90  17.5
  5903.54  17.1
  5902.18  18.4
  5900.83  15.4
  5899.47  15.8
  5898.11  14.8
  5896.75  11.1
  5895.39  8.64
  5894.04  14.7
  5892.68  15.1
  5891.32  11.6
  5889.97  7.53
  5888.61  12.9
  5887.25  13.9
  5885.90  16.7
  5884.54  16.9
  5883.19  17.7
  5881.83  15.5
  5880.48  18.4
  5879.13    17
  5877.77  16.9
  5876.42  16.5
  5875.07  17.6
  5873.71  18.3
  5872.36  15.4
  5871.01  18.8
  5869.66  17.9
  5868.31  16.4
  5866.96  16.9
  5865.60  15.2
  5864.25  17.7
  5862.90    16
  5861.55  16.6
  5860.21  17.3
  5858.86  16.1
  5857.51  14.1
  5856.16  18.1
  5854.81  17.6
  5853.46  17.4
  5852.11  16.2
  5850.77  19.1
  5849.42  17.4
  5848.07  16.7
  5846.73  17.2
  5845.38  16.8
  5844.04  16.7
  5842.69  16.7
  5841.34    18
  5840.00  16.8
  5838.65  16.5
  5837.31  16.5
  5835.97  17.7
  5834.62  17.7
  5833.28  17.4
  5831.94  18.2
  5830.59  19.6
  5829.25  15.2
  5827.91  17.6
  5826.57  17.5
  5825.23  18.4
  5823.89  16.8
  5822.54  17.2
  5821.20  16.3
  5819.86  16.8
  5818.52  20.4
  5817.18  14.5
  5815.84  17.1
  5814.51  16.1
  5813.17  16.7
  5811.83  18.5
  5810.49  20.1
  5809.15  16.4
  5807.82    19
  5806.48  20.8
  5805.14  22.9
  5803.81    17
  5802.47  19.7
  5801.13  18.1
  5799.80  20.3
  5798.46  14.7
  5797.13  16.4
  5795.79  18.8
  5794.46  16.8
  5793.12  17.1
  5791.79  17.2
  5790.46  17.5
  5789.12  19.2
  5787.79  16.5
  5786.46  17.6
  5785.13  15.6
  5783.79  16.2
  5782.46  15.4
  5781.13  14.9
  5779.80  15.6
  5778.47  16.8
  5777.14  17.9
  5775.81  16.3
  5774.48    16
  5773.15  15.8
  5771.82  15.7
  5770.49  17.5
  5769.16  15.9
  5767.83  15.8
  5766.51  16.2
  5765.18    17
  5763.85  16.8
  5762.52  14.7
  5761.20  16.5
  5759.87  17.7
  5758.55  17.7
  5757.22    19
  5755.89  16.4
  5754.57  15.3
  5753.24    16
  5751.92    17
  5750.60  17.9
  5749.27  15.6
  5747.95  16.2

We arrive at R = 16.6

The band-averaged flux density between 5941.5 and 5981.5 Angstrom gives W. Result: 17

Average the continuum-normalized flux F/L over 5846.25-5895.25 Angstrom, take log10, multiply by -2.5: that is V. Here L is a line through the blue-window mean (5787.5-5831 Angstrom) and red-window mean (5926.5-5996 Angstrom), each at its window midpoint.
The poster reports 0.08 mag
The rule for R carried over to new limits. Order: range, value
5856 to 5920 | 16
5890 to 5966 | 16.3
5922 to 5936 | 16.9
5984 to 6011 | 16.3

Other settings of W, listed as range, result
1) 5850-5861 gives 17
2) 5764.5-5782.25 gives 16.2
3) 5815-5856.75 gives 17.3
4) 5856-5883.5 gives 16.8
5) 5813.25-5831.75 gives 17.2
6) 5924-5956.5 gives 16.9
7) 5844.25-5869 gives 16.8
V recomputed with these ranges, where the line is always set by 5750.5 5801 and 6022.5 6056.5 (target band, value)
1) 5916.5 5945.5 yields 0.01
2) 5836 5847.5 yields -0.01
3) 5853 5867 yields 0.02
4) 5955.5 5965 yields -0.02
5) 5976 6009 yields 0.02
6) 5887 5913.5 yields 0.15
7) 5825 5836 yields -0.05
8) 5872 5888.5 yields 0.02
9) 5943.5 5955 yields 0.01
